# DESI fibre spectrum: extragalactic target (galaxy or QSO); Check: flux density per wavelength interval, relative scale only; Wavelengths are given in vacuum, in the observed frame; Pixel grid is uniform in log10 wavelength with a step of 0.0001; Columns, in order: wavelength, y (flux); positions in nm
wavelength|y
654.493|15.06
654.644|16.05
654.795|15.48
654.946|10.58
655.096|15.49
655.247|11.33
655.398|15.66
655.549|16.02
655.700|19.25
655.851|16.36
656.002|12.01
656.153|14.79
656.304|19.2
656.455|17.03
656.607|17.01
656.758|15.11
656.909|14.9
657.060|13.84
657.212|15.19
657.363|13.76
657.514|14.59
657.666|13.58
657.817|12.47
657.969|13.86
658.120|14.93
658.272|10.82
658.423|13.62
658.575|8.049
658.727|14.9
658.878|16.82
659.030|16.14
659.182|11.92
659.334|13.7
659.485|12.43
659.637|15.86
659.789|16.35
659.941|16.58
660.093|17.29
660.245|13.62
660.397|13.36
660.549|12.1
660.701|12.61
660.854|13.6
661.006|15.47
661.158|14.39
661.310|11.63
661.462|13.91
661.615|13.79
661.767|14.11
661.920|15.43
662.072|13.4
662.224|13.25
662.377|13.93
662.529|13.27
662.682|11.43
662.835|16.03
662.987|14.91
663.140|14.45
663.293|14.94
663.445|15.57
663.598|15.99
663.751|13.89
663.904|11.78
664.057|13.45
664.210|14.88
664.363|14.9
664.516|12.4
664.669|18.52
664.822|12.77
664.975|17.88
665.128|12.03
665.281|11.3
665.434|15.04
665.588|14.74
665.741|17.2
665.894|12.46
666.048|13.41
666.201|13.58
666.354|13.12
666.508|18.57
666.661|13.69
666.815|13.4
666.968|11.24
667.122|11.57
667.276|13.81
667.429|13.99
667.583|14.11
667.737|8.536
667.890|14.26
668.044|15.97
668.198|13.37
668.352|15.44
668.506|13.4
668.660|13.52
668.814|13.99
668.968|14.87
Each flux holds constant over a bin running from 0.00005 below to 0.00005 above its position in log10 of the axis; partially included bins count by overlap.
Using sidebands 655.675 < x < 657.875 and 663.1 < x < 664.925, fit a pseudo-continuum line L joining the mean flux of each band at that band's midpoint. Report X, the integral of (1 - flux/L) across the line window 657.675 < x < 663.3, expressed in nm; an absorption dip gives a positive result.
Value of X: 0.353 nm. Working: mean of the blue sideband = 15.2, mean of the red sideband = 14.5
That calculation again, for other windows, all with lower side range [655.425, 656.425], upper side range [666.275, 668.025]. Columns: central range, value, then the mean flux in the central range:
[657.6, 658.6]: 0.193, 12.7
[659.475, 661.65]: 0.120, 14.3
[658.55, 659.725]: 0.110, 14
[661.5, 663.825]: 0.040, 14.3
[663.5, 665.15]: -0.045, 14.5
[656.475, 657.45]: 0.057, 15.1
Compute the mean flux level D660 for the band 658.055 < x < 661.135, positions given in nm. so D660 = 14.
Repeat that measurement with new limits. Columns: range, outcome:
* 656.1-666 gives 14.3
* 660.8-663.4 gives 14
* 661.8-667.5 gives 14.1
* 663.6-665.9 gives 14.3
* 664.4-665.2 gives 14.8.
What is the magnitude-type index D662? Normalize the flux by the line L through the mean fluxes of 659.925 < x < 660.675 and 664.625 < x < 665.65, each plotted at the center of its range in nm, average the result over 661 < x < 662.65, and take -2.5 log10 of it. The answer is 0.048 mag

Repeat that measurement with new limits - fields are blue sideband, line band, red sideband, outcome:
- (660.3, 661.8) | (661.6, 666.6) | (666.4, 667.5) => -0.06 mag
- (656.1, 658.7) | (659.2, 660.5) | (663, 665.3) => -0.03 mag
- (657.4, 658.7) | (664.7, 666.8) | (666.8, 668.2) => -0.11 mag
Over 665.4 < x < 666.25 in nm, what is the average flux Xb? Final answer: 14.4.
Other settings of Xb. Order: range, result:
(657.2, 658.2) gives 14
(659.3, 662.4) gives 14.1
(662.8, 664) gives 14.6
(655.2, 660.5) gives 14.6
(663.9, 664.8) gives 14.4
